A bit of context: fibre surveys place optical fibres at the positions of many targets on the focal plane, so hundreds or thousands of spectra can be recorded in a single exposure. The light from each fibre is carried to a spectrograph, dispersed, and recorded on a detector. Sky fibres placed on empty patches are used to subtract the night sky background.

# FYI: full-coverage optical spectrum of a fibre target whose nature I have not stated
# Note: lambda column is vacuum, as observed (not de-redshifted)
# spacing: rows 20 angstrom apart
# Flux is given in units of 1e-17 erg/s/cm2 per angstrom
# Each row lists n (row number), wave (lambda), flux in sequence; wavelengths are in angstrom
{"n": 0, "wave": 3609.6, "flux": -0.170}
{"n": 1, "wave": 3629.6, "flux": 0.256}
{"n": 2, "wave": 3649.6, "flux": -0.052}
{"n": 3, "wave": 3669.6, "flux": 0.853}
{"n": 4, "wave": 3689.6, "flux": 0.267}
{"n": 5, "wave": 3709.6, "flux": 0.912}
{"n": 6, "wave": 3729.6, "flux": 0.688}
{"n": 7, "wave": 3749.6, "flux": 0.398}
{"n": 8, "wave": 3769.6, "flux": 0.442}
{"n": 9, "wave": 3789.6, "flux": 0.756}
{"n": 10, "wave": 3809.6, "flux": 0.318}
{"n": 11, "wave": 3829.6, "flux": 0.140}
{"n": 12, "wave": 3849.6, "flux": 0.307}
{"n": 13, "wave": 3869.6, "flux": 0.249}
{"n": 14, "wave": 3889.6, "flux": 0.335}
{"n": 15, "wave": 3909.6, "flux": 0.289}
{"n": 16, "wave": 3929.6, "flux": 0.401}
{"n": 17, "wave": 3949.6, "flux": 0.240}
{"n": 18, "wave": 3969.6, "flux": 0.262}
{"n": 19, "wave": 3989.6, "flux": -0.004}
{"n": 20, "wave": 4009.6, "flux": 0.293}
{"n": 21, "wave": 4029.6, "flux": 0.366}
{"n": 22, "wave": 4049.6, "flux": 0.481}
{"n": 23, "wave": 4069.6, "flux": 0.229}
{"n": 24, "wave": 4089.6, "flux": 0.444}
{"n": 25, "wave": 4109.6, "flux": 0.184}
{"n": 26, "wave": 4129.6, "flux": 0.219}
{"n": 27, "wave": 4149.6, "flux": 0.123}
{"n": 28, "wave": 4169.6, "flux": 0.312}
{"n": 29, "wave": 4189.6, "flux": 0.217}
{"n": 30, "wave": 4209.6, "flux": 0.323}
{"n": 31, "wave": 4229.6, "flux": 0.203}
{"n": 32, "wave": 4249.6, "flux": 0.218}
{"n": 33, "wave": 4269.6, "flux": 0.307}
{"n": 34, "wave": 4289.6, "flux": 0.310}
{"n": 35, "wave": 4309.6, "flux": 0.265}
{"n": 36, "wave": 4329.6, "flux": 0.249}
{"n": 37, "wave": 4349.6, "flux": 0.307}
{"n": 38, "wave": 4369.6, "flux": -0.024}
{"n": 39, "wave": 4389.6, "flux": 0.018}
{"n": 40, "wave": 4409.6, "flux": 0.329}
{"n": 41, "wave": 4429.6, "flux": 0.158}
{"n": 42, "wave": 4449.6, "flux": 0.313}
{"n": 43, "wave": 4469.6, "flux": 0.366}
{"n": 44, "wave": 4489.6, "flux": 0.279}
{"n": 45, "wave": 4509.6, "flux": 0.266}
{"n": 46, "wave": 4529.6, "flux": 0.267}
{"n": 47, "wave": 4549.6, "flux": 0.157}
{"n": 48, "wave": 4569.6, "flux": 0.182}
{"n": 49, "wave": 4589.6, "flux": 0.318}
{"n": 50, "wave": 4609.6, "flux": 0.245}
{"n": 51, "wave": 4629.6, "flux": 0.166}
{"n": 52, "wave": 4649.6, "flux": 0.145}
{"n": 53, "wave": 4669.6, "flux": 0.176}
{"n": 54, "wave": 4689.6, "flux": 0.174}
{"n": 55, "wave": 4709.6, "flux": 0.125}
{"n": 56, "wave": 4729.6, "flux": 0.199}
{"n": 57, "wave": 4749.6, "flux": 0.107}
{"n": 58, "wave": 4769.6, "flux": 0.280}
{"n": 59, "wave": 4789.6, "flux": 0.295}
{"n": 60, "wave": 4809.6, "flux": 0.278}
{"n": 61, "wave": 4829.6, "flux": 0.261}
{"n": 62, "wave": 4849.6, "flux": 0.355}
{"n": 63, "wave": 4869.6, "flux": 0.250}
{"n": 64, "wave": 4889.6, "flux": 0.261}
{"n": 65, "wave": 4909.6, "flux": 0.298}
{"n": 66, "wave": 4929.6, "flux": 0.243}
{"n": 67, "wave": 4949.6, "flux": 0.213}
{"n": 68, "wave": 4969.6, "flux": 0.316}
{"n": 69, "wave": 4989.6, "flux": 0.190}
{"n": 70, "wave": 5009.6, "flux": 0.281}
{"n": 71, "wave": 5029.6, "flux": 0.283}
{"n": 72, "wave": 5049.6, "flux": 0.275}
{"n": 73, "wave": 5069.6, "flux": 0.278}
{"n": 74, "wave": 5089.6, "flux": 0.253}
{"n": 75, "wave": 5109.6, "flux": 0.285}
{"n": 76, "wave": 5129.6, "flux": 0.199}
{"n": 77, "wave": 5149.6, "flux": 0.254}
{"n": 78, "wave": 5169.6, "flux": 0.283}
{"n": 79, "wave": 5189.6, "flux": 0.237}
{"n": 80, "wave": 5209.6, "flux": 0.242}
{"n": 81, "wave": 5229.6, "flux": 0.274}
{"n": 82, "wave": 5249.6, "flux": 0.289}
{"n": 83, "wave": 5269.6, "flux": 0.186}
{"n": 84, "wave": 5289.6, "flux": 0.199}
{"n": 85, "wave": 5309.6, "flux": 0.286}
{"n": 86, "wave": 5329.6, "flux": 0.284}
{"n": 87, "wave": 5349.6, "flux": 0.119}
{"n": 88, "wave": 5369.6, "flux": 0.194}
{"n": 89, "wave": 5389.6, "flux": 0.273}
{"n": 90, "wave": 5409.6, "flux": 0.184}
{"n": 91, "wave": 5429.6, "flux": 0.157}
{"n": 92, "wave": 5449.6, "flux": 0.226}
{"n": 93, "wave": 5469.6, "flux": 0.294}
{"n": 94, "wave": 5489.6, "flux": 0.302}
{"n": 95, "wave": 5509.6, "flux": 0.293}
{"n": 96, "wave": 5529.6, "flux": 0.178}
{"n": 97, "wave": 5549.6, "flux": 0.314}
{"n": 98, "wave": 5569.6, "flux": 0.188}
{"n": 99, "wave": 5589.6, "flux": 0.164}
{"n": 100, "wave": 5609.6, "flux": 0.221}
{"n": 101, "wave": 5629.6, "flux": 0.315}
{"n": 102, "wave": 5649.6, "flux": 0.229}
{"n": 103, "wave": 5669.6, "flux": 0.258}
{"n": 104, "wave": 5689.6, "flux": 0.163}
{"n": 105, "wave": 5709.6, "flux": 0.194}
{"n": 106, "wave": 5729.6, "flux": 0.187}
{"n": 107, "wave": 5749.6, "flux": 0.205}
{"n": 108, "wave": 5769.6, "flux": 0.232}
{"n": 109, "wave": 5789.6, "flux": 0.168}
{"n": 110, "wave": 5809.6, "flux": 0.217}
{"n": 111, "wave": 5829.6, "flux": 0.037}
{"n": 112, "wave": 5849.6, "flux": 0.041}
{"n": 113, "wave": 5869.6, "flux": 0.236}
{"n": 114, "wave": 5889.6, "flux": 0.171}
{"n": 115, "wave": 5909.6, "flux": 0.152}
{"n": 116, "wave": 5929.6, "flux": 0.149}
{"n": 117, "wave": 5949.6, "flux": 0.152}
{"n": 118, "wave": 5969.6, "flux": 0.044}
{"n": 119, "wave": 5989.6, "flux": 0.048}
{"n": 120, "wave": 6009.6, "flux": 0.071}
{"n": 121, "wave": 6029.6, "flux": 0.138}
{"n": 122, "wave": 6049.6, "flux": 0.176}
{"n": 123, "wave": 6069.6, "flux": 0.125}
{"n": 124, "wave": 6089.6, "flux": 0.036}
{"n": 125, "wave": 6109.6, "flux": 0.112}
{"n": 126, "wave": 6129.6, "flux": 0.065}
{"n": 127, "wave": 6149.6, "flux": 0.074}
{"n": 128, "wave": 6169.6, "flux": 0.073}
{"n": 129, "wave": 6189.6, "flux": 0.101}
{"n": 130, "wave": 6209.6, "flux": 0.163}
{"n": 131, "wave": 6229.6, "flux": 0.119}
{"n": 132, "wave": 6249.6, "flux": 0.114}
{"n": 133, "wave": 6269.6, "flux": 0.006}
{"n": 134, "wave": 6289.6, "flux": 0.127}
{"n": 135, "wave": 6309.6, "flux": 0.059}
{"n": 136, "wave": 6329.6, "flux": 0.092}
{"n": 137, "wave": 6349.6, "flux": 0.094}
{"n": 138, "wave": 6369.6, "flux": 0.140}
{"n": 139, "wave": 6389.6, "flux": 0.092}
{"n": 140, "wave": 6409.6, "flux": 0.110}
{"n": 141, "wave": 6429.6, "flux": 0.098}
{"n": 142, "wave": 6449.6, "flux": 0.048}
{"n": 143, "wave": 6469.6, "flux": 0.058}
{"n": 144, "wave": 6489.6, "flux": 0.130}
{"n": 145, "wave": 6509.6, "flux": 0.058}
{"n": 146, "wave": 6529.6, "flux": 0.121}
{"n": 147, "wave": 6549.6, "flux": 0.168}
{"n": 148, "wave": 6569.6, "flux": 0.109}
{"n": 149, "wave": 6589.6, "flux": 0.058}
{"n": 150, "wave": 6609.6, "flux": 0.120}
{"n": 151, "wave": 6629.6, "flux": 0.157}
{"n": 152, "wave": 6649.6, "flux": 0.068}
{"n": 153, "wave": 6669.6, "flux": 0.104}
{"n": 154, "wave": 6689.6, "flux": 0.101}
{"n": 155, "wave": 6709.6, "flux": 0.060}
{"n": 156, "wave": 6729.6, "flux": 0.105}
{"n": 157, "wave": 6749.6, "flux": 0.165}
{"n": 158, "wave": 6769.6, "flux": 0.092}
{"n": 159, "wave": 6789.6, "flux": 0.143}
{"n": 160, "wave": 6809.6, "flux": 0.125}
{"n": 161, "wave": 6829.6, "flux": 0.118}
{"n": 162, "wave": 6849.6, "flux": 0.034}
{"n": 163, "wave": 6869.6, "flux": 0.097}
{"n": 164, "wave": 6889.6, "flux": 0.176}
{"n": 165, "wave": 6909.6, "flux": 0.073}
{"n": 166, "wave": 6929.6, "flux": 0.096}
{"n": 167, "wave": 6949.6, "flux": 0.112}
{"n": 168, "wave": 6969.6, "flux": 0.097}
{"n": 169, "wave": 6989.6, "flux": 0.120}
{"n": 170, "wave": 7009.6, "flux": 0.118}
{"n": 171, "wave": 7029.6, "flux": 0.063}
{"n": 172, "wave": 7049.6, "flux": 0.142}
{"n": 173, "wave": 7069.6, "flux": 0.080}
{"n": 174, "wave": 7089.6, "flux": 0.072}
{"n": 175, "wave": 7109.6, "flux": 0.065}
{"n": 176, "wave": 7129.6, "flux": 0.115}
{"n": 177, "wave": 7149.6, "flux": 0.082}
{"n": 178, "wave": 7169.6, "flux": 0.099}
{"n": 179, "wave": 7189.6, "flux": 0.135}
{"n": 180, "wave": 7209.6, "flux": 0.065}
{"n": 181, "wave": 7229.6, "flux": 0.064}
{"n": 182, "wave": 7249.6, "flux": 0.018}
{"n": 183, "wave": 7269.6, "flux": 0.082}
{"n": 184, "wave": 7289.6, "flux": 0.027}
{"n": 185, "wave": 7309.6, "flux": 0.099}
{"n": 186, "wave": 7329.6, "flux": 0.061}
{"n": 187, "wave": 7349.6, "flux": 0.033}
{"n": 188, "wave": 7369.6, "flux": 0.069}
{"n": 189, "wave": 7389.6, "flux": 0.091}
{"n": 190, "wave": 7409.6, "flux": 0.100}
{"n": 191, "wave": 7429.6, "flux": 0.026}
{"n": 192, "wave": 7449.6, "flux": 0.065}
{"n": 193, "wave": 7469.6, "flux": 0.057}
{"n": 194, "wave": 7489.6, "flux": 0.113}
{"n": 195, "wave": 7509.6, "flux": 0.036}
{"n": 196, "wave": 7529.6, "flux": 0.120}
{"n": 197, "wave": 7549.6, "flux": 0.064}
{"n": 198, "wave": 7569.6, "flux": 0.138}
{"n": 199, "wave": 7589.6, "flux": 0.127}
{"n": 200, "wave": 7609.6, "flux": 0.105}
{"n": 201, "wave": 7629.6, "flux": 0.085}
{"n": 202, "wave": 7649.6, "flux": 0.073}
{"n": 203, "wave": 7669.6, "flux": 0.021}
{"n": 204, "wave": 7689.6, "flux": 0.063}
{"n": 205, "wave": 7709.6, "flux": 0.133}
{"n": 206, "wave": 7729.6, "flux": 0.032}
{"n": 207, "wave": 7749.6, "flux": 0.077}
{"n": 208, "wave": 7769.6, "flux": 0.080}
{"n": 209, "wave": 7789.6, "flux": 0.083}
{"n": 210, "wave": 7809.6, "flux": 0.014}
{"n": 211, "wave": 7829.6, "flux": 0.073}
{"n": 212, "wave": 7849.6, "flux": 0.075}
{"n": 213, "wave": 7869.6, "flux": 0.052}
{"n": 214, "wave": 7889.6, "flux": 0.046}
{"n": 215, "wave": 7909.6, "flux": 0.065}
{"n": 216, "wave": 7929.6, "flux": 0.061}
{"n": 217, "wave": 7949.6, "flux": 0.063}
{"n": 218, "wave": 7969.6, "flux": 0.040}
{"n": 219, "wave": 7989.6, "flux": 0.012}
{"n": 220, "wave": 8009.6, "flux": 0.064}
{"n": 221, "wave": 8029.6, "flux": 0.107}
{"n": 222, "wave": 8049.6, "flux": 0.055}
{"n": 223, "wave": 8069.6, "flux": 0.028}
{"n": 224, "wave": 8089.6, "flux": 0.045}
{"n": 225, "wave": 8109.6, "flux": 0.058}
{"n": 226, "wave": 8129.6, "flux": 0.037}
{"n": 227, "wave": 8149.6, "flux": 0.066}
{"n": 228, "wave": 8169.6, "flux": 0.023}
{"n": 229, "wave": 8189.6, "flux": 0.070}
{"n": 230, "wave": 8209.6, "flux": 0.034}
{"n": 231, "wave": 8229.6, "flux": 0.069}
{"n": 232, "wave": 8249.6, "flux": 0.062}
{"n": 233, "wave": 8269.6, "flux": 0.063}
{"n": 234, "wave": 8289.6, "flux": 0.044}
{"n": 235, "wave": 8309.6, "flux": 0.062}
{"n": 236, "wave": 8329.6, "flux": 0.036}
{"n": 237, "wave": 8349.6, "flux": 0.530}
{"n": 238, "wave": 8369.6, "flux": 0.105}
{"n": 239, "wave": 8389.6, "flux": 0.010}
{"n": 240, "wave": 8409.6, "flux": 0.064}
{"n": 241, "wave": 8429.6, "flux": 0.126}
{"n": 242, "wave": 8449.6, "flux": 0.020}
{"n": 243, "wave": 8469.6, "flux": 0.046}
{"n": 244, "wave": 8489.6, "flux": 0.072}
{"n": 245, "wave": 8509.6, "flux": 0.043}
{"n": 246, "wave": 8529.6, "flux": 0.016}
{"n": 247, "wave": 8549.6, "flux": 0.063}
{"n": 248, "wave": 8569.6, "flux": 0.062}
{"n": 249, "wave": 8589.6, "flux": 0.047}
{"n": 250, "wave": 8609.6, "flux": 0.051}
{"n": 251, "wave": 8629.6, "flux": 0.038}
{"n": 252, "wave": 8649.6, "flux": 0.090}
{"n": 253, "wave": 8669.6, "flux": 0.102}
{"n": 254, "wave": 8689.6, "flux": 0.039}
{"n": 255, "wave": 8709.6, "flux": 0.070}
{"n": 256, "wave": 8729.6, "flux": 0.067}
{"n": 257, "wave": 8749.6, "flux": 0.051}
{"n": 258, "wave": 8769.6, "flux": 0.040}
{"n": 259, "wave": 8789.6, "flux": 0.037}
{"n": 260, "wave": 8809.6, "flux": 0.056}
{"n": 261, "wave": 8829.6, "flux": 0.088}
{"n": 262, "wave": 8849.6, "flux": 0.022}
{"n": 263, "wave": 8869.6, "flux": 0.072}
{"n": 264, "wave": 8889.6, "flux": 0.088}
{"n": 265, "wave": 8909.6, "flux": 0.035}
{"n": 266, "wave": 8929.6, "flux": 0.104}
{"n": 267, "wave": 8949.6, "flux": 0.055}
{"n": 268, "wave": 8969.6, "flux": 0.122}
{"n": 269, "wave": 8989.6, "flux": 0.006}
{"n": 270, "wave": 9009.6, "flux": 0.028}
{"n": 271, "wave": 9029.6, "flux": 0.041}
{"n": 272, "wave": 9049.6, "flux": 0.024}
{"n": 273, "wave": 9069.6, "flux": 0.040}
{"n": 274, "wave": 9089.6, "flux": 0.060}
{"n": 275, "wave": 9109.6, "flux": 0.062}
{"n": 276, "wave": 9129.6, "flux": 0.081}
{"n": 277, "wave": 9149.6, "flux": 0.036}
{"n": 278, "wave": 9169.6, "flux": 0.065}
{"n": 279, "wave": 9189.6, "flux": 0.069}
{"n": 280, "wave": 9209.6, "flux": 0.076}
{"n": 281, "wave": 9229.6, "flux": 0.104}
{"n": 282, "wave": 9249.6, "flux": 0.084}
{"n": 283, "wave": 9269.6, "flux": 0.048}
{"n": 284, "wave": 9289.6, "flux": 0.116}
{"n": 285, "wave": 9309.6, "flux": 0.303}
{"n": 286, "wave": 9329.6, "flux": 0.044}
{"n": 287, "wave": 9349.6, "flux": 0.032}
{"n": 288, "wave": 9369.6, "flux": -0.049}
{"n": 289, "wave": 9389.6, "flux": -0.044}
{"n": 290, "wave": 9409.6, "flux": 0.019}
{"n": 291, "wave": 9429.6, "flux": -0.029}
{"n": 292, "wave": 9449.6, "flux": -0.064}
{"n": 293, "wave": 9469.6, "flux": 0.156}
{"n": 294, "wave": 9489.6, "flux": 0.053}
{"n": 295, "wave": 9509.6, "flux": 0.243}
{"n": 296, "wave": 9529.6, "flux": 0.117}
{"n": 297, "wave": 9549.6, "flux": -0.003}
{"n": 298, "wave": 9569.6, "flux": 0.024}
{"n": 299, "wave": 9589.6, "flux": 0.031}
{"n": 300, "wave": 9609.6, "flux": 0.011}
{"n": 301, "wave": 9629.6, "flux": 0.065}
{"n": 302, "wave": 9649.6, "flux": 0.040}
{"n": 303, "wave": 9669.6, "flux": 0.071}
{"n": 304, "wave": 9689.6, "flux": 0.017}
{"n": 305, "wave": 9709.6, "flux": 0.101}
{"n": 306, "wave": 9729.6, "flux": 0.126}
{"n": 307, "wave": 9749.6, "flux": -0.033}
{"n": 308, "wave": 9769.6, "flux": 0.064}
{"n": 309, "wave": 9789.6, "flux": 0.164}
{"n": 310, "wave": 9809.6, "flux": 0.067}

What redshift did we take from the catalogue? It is 1.24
